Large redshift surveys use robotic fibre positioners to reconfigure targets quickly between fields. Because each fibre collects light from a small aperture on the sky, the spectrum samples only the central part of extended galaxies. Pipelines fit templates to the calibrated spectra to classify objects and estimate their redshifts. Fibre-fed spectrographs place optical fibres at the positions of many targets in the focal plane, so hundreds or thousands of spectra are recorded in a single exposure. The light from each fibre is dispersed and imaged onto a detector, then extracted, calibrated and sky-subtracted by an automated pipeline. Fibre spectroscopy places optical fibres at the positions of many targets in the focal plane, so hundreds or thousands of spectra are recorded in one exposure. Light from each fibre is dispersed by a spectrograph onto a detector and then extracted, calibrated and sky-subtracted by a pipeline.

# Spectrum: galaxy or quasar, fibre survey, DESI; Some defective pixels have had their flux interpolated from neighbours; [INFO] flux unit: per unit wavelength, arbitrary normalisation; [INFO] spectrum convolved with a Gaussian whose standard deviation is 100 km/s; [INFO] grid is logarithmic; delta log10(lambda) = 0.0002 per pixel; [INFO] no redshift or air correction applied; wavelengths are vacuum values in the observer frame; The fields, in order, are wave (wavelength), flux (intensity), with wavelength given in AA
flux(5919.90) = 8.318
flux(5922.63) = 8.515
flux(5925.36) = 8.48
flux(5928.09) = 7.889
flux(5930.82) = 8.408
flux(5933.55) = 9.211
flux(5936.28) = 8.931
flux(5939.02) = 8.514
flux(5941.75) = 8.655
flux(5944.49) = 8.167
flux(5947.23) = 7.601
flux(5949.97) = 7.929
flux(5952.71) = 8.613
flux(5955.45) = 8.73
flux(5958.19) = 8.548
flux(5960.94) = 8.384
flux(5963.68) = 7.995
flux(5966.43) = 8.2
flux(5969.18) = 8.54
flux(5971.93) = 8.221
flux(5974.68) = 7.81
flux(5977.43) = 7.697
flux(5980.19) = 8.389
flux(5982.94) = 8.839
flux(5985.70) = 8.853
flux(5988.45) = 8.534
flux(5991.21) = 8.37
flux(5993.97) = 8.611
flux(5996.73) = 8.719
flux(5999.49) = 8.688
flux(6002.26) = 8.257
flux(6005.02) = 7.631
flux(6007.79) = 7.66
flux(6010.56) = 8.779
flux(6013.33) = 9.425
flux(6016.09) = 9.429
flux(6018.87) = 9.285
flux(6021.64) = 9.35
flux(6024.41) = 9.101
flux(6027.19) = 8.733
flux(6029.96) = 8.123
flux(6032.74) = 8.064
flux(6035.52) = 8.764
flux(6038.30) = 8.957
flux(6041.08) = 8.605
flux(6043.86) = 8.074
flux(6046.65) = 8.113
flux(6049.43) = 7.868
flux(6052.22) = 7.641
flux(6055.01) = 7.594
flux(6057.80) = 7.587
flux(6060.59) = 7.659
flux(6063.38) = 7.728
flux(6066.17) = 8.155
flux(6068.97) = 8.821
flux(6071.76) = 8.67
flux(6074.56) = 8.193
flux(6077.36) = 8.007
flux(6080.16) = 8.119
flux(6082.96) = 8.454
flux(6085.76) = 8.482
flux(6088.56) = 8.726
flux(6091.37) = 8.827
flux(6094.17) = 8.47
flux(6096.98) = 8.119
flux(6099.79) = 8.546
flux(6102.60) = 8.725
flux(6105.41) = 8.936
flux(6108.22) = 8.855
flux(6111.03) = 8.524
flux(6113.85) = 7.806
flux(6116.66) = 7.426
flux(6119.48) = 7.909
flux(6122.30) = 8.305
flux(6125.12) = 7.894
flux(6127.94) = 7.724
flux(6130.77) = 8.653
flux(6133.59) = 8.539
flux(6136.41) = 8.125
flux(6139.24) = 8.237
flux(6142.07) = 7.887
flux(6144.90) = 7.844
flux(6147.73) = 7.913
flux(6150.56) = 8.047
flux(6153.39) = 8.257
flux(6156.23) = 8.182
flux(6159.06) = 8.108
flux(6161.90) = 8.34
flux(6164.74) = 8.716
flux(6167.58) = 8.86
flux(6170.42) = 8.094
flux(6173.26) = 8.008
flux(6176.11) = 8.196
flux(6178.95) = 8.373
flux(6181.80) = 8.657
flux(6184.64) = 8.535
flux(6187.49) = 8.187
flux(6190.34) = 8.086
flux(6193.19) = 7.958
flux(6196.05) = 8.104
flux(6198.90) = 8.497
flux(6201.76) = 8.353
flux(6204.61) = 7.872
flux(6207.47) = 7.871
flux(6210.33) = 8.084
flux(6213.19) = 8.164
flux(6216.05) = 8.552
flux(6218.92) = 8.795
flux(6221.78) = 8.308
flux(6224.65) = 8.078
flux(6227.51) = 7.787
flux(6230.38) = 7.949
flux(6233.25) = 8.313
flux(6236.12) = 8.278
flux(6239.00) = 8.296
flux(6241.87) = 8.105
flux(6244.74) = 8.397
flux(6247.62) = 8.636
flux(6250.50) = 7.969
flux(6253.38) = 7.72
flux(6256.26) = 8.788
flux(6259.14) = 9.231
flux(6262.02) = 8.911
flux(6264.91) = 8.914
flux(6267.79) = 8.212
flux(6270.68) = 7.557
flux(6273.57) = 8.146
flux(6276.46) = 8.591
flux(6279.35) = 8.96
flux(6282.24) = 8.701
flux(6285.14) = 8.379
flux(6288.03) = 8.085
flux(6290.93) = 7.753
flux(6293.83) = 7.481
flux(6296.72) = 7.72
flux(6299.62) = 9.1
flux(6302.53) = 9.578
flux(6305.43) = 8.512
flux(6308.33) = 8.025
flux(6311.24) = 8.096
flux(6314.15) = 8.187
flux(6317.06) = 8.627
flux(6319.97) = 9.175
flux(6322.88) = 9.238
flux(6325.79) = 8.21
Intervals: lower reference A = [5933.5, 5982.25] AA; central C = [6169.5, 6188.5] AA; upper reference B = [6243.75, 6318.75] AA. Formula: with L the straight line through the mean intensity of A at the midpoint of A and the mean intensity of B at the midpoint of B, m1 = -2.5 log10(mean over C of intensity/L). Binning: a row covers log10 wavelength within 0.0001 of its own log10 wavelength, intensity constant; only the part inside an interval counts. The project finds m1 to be 0.01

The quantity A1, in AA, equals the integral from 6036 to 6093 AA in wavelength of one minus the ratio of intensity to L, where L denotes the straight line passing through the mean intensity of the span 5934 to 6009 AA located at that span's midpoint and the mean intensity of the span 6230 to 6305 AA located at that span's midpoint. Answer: 0.9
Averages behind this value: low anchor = 8.35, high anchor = 8.38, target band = 8.22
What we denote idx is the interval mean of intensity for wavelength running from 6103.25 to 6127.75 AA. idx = 8.2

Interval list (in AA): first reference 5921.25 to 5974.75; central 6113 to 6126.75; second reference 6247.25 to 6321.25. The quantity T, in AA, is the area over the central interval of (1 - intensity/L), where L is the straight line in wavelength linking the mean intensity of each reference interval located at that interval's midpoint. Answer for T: 0.9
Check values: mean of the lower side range 8.38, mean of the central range 7.87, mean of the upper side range 8.42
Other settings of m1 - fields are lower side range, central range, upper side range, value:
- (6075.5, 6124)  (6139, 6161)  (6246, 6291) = 0.04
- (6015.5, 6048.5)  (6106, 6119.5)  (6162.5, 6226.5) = 0.04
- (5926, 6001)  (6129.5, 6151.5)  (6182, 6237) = 0.01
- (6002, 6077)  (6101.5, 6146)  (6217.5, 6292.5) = 0.02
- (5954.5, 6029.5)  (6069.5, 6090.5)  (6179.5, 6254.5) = 0.00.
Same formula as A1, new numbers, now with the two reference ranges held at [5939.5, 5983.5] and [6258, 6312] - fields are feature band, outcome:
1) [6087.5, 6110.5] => -0.9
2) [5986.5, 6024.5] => -1.9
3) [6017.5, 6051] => -1.1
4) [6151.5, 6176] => 0.2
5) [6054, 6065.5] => 0.9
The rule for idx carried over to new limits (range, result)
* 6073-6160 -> 8.25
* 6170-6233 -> 8.21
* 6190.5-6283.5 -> 8.31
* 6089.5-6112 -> 8.63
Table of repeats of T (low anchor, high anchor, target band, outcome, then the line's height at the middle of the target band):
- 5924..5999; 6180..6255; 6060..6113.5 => -0.71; 8.31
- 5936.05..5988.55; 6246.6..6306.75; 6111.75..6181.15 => 1.95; 8.39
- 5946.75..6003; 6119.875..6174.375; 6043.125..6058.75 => 0.91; 8.29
